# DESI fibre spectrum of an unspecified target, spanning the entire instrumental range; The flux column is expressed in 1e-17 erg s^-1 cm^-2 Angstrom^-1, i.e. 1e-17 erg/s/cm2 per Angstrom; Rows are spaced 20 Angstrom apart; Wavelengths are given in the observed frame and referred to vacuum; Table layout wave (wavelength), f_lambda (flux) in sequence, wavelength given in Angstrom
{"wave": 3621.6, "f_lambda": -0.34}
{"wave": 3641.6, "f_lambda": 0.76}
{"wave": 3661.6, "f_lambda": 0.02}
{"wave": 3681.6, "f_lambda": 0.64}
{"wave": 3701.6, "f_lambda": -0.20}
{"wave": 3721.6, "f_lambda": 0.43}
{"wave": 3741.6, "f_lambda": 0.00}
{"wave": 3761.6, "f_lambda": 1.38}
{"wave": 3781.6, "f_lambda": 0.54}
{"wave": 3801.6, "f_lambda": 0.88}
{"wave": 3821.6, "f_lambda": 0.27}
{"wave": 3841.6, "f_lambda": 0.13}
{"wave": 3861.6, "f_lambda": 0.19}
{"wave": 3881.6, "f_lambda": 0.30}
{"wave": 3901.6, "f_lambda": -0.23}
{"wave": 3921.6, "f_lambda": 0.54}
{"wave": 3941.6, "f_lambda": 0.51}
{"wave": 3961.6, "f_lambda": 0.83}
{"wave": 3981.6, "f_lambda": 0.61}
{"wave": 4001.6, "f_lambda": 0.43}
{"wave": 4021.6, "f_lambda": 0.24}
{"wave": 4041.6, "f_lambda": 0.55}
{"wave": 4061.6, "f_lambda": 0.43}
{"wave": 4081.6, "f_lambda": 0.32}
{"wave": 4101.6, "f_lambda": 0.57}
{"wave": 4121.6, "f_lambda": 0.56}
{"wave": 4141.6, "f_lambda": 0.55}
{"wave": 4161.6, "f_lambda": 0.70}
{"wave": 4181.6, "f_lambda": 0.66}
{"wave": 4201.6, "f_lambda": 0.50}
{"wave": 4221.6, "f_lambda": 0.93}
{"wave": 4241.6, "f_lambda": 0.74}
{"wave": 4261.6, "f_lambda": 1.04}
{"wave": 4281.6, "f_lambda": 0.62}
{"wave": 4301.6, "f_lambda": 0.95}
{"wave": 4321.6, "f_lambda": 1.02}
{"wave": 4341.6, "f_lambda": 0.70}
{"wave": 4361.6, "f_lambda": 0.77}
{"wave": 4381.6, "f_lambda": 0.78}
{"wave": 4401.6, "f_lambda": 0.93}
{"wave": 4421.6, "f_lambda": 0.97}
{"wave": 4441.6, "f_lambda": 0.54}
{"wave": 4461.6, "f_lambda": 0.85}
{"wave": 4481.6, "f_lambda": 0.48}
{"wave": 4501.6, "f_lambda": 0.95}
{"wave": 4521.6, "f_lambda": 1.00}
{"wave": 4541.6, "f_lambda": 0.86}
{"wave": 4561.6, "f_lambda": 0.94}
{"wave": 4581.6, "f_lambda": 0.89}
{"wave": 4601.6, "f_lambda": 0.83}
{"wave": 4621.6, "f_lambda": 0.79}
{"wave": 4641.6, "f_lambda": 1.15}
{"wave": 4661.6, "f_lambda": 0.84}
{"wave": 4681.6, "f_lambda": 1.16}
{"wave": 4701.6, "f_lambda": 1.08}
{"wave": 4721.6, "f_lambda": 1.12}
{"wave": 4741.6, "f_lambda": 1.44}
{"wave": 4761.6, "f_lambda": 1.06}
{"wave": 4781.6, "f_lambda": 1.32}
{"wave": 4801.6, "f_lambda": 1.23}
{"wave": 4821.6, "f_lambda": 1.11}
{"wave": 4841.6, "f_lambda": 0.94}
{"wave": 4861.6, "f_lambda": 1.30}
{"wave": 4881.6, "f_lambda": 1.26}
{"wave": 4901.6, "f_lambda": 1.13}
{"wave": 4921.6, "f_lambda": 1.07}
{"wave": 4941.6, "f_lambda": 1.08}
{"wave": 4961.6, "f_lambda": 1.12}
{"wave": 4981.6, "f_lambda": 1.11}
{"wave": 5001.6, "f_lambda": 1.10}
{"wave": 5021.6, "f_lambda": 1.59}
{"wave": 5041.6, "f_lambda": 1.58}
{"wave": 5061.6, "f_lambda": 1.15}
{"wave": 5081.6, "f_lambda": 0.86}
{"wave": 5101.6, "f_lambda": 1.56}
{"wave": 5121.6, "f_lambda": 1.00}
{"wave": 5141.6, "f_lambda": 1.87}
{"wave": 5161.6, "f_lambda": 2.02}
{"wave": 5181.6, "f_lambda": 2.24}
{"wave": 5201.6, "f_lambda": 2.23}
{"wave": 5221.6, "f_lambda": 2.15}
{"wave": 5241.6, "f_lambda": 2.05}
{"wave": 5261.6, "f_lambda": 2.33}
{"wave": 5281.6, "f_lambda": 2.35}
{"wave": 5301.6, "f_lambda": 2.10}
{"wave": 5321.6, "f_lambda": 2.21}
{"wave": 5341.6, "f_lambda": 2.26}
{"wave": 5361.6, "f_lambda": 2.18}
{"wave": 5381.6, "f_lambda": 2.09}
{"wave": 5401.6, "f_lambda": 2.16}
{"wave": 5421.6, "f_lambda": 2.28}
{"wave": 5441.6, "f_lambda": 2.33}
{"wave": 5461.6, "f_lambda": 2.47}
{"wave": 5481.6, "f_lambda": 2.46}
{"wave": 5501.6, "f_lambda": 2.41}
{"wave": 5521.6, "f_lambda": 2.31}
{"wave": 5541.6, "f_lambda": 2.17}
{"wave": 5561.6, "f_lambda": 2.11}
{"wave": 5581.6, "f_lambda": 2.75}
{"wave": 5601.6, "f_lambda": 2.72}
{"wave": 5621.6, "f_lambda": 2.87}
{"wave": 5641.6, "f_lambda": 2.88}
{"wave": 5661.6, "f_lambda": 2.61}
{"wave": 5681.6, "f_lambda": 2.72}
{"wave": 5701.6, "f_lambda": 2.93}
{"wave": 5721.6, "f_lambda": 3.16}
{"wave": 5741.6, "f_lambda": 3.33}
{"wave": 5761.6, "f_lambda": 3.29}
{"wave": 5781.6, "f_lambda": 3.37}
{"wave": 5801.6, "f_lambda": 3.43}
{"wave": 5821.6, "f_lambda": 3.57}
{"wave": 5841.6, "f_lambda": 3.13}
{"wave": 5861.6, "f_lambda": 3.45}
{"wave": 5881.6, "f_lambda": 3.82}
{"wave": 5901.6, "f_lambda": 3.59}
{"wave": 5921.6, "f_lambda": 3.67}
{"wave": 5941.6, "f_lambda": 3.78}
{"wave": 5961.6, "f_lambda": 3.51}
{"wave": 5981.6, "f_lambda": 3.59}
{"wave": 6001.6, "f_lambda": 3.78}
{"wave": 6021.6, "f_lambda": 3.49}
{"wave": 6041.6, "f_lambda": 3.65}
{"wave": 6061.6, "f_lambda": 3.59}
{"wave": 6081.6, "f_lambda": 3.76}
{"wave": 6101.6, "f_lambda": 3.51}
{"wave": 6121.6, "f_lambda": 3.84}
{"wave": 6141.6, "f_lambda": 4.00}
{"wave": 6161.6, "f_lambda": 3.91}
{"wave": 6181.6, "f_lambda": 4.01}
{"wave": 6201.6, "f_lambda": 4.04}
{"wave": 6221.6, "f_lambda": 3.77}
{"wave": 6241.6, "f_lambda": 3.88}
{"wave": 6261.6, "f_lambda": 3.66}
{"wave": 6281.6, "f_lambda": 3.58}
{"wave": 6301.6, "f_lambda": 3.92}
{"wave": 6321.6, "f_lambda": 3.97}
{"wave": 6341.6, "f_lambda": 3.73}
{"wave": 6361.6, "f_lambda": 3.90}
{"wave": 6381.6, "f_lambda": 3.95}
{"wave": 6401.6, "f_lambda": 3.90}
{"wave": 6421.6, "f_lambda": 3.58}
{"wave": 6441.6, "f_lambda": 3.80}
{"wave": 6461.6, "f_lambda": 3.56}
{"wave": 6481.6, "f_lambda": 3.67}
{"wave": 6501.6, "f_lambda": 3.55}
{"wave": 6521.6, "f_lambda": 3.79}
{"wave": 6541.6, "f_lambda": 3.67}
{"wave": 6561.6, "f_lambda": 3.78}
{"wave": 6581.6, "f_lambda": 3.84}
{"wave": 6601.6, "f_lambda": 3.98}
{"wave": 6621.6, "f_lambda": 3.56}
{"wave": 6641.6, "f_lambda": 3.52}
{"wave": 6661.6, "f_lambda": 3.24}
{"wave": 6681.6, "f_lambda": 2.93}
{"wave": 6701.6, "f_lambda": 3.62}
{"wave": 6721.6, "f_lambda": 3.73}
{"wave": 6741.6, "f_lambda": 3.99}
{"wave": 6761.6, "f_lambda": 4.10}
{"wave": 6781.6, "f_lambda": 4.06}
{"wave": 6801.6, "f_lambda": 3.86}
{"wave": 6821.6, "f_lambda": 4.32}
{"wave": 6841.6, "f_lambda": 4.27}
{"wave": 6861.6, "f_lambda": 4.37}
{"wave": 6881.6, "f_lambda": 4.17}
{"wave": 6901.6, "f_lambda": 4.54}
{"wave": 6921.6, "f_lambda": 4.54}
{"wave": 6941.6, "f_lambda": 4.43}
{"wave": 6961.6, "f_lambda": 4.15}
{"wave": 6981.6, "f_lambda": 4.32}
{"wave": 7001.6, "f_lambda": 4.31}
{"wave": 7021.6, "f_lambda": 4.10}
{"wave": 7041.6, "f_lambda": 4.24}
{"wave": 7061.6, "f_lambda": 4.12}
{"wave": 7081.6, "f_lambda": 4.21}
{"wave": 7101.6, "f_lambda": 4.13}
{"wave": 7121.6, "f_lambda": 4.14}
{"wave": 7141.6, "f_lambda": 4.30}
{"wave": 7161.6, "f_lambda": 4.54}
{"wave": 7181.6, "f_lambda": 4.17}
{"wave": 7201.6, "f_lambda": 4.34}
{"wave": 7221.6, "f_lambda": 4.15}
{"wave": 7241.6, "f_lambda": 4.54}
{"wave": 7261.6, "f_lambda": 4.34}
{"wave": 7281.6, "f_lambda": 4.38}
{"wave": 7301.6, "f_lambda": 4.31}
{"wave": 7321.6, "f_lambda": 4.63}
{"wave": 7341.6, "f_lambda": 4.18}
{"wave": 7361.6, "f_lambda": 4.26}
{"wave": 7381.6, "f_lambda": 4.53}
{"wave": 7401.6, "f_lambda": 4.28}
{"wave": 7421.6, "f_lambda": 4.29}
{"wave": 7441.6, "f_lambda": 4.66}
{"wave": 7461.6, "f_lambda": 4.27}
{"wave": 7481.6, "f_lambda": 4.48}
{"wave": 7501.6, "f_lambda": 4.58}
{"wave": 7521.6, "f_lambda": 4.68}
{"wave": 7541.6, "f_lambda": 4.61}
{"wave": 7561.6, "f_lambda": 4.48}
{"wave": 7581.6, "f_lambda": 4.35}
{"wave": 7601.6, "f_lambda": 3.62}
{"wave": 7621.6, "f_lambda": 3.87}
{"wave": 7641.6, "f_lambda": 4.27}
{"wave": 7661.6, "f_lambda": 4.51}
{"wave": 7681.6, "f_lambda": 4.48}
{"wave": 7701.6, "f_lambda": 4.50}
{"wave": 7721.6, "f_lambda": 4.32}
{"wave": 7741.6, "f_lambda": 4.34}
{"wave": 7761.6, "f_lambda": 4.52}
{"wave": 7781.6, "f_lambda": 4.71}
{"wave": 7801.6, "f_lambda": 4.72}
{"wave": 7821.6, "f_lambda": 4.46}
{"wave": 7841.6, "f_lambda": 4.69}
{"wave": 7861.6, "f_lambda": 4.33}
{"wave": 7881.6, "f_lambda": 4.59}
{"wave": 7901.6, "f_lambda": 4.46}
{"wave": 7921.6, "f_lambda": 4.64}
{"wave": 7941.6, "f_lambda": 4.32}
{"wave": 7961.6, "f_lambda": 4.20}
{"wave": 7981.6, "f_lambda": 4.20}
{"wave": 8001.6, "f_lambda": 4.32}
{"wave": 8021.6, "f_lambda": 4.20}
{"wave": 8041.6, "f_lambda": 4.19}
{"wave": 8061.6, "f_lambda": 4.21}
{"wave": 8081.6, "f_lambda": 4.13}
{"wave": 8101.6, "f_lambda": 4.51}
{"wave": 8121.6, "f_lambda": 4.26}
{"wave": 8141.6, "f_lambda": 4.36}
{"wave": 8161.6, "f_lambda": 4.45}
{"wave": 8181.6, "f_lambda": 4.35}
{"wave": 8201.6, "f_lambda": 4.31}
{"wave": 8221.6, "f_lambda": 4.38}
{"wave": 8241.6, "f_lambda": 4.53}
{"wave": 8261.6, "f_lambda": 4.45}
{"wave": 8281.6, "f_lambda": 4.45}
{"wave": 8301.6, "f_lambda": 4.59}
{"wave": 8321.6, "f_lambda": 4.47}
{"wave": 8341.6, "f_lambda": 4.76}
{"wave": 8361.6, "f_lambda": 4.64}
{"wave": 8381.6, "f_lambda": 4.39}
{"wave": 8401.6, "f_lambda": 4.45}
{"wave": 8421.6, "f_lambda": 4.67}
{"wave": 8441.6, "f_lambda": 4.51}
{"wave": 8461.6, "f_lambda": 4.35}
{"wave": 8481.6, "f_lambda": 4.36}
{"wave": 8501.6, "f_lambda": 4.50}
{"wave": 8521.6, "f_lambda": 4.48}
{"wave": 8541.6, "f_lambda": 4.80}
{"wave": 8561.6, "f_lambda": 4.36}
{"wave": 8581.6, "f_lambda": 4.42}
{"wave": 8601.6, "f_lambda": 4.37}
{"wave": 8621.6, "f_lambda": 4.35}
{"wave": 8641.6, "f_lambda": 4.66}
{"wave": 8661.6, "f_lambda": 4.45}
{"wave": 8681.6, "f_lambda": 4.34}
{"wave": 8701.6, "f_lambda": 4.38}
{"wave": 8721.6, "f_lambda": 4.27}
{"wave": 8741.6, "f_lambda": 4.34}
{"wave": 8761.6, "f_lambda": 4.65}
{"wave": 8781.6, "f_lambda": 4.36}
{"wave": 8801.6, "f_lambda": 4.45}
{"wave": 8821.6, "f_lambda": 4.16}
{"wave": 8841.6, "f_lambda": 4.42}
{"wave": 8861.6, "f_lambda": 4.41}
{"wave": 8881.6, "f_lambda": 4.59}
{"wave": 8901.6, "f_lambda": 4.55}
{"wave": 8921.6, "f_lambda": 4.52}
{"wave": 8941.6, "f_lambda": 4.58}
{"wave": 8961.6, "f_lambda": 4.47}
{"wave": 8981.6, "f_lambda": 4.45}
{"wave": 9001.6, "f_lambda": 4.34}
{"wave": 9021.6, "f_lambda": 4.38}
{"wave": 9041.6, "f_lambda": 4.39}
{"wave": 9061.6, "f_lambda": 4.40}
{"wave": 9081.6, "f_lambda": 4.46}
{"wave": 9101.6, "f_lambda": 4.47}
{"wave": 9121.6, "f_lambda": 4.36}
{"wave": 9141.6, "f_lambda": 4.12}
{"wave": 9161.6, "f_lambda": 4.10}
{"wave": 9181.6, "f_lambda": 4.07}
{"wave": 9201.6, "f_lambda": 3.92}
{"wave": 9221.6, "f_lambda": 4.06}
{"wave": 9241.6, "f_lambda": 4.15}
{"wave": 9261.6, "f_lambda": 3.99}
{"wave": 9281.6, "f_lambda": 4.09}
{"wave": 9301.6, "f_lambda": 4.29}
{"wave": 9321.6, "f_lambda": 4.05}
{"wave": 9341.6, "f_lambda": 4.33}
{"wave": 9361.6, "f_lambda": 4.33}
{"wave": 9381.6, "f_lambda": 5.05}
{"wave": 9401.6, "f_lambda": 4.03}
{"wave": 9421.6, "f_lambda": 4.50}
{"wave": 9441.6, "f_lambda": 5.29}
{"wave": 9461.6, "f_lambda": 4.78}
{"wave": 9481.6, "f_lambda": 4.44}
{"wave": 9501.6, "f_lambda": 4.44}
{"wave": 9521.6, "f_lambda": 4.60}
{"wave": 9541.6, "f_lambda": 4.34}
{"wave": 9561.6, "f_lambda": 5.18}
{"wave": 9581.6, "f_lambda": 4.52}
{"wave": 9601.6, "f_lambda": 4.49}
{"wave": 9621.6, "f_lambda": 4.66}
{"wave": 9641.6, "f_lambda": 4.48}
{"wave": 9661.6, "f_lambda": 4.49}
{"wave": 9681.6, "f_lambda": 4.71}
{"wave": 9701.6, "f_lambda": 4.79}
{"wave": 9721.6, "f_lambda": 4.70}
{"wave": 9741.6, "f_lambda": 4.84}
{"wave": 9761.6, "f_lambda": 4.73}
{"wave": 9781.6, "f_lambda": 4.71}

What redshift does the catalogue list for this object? 0.29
